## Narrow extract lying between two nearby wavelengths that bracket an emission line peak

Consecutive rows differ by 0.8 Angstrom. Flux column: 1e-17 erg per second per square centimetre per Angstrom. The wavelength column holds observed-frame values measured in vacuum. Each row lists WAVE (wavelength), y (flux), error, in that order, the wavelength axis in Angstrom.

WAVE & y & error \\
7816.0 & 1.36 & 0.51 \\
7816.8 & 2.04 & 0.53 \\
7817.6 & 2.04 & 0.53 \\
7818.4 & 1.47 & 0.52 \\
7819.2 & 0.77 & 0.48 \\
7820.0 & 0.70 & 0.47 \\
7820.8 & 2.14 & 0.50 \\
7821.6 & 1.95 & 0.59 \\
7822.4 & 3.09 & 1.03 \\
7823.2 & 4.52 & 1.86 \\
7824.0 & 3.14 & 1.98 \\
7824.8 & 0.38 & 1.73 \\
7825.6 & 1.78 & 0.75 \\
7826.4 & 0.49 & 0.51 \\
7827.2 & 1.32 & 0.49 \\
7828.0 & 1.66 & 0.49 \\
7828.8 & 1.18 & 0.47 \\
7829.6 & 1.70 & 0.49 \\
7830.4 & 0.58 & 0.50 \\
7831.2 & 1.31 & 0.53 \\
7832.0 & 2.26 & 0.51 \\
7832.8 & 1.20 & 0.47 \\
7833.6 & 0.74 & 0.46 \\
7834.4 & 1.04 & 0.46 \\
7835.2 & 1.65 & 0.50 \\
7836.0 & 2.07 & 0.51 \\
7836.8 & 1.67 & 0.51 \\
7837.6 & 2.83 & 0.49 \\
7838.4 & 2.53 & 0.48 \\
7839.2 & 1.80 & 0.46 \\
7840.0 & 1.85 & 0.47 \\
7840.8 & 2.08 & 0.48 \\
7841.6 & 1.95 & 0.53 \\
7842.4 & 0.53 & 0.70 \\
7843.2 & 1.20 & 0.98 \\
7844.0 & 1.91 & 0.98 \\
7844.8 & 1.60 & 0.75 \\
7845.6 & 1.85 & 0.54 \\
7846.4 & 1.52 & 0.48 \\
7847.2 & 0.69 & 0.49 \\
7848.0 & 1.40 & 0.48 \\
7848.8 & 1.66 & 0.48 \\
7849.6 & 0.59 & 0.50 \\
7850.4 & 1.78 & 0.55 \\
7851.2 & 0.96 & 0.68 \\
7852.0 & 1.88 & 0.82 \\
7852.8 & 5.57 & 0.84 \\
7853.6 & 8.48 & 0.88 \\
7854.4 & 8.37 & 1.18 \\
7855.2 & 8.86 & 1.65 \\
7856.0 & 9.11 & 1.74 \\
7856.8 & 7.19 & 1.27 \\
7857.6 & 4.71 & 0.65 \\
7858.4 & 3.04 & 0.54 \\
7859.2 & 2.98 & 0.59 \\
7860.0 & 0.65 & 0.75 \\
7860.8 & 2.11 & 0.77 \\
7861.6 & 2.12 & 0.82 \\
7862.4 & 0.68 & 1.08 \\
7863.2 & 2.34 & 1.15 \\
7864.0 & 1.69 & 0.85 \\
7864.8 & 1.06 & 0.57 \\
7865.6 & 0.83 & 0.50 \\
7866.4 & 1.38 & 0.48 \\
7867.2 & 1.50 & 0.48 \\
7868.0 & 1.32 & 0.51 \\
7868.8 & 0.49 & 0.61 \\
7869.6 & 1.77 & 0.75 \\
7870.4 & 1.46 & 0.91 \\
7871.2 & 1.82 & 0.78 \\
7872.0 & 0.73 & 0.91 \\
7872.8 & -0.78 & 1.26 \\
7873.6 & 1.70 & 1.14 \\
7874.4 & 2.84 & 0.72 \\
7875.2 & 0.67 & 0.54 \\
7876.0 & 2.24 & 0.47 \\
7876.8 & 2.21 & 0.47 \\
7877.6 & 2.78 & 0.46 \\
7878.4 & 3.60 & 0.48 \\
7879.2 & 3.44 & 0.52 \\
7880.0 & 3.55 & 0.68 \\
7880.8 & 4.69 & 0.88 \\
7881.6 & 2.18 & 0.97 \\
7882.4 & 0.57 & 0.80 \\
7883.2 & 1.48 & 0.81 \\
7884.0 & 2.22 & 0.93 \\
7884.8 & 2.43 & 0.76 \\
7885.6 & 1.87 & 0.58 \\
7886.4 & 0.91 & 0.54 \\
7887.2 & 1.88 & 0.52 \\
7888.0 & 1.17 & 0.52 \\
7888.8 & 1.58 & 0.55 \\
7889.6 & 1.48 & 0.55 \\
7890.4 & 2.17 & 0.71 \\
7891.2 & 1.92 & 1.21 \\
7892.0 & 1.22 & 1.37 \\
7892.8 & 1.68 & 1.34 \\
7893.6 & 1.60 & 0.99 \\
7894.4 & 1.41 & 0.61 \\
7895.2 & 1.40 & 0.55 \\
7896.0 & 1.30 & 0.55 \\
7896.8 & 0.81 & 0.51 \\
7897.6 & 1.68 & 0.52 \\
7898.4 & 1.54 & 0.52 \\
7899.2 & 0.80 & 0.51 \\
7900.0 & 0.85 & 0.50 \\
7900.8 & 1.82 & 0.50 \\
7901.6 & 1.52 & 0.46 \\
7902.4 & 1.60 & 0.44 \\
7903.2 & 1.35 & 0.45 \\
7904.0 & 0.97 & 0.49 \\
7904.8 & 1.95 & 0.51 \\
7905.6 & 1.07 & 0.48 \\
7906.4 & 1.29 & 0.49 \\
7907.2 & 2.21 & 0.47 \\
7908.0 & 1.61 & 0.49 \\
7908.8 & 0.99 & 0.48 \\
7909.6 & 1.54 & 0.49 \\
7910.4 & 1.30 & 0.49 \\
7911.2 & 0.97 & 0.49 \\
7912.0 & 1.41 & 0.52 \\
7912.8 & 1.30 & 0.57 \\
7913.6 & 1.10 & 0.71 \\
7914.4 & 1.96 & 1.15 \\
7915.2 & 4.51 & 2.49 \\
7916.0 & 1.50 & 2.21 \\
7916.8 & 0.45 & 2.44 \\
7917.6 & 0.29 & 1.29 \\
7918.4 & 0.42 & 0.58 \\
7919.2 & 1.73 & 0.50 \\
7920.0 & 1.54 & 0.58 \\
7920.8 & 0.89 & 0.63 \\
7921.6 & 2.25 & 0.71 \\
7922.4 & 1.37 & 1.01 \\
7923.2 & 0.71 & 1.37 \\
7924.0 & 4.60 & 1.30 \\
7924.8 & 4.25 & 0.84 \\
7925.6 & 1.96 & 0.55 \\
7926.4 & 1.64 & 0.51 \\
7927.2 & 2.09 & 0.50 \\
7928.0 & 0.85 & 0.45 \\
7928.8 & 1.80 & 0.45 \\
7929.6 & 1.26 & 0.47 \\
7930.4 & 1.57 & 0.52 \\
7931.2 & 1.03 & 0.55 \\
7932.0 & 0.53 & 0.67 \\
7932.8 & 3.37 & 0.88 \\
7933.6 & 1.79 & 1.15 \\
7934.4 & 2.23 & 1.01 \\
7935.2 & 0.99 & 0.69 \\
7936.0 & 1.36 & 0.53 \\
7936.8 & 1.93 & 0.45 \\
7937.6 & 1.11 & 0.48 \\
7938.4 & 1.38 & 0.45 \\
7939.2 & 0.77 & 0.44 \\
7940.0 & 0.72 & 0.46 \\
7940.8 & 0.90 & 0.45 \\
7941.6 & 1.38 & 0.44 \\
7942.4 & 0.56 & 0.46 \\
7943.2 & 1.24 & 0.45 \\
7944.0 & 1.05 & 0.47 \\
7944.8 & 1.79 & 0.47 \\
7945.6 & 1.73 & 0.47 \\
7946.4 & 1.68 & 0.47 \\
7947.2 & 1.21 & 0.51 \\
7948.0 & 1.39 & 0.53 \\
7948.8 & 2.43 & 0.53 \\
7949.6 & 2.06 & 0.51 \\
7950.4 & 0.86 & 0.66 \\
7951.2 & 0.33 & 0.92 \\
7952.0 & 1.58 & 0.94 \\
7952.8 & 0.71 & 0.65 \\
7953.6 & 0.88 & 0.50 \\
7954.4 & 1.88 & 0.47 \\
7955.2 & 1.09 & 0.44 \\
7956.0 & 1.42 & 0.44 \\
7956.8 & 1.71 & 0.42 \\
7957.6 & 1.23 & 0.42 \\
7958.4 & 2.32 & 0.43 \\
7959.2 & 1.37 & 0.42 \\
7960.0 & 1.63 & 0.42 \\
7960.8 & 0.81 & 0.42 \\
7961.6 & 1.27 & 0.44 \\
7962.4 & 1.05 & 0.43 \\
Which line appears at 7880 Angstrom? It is [N II] 6583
